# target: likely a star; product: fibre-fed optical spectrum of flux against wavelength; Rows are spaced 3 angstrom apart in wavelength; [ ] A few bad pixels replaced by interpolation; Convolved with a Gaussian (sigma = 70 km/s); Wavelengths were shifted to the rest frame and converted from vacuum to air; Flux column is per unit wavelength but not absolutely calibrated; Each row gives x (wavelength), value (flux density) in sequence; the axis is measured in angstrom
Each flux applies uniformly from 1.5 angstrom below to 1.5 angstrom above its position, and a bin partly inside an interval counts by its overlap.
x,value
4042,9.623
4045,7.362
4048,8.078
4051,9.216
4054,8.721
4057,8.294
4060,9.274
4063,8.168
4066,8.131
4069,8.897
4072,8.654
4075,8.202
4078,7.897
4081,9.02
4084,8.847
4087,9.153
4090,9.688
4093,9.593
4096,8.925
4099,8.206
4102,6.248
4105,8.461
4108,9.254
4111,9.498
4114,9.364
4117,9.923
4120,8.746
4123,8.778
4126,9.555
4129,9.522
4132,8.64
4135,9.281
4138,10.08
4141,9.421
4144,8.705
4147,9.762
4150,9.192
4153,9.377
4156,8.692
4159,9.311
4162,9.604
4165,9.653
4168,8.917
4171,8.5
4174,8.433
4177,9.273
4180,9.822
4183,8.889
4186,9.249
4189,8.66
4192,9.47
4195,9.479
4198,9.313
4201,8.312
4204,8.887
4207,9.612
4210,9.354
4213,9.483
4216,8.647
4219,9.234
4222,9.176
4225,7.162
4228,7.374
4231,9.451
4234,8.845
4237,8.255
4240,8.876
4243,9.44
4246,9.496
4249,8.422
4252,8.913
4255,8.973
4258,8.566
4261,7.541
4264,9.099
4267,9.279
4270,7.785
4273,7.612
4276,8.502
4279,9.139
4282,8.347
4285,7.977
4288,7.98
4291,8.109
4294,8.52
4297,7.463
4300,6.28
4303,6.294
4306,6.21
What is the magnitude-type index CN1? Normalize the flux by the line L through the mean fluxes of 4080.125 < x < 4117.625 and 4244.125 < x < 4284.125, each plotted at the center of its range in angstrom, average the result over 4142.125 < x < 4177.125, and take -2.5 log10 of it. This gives -0.04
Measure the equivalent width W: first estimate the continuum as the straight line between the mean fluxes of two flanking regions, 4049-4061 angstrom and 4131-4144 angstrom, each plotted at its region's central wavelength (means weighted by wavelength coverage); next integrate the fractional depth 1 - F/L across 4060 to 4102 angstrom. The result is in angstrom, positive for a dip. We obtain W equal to 1.52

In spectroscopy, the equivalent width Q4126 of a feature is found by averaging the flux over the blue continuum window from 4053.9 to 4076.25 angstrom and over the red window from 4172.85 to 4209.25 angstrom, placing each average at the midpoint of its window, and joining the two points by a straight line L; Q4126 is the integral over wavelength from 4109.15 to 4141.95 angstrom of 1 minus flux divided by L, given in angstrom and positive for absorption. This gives -1.9 angstrom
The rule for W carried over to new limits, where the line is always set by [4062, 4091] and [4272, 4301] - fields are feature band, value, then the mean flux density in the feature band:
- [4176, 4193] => -1.8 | 9.22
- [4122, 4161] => -3.7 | 9.27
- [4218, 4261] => -2.7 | 8.68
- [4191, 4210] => -2.1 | 9.18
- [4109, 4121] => -1.2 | 9.4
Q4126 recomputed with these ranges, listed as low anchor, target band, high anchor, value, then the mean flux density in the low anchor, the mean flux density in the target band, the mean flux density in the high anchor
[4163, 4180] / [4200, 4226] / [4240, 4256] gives 0.4 angstrom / 9.05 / 8.92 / 9.03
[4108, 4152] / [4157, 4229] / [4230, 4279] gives 0.0 angstrom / 9.32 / 9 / 8.7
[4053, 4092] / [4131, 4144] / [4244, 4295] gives -1.0 angstrom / 8.7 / 9.31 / 8.49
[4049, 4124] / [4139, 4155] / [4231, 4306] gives -1.3 angstrom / 8.76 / 9.3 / 8.3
